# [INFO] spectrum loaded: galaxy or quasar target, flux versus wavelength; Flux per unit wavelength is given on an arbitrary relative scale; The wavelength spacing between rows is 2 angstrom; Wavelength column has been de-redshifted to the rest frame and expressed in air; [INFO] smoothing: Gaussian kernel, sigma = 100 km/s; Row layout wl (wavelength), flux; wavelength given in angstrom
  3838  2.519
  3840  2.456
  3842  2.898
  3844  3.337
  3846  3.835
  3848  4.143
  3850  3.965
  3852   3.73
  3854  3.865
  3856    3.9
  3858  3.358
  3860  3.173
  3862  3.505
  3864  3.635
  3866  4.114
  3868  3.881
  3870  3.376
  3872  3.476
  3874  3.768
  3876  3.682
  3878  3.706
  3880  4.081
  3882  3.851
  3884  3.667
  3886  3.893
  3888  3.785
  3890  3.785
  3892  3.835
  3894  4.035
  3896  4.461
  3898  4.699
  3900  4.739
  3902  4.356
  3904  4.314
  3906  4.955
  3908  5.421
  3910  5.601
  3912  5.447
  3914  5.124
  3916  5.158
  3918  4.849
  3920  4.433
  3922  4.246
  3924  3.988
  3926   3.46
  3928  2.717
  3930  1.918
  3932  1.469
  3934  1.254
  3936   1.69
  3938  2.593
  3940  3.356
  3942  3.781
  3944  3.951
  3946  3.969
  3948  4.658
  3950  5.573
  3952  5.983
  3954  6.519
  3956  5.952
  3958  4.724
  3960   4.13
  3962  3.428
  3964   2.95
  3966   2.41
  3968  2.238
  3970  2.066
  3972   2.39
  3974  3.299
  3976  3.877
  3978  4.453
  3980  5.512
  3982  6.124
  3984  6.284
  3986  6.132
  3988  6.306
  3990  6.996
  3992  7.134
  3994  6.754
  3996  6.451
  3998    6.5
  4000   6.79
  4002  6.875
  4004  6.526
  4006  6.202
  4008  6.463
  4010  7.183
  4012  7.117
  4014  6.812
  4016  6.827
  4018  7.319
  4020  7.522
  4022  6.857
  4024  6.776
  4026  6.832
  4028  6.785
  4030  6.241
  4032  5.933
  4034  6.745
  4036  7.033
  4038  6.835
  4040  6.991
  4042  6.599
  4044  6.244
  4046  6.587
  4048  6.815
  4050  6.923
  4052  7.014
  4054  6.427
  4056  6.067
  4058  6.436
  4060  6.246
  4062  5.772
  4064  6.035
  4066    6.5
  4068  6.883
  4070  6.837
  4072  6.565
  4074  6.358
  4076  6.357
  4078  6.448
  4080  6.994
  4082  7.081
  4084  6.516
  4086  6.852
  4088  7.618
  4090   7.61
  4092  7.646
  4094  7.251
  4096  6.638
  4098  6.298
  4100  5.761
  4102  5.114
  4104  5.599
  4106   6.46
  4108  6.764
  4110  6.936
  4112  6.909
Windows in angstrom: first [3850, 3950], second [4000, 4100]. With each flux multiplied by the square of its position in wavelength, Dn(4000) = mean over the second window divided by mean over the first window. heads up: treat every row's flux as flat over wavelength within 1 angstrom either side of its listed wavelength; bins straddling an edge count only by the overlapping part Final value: 1.87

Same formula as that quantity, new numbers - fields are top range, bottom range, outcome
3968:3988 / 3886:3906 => 1.09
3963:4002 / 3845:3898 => 1.40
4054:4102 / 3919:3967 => 1.90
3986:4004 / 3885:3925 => 1.53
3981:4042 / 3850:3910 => 1.79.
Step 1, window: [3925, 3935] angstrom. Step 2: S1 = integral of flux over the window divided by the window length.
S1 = 2.16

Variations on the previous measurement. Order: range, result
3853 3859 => 3.71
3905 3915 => 5.31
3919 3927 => 4.03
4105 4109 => 6.61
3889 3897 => 4.03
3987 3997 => 6.73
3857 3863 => 3.35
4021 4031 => 6.7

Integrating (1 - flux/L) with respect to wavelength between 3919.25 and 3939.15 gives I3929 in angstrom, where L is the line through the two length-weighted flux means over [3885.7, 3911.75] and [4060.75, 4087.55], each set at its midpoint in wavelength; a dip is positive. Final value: 8.5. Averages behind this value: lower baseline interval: 4.5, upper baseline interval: 6.57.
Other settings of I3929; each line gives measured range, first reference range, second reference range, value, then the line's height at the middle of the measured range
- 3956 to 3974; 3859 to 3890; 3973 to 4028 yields 7.6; 5.62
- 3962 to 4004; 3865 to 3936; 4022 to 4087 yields 2.7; 5.37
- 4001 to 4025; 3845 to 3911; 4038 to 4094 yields -3.8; 5.94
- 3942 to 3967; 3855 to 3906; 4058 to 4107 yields 1.9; 4.88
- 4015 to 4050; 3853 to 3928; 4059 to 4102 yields -4.4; 6.01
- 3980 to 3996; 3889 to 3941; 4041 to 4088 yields -3.8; 5.21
